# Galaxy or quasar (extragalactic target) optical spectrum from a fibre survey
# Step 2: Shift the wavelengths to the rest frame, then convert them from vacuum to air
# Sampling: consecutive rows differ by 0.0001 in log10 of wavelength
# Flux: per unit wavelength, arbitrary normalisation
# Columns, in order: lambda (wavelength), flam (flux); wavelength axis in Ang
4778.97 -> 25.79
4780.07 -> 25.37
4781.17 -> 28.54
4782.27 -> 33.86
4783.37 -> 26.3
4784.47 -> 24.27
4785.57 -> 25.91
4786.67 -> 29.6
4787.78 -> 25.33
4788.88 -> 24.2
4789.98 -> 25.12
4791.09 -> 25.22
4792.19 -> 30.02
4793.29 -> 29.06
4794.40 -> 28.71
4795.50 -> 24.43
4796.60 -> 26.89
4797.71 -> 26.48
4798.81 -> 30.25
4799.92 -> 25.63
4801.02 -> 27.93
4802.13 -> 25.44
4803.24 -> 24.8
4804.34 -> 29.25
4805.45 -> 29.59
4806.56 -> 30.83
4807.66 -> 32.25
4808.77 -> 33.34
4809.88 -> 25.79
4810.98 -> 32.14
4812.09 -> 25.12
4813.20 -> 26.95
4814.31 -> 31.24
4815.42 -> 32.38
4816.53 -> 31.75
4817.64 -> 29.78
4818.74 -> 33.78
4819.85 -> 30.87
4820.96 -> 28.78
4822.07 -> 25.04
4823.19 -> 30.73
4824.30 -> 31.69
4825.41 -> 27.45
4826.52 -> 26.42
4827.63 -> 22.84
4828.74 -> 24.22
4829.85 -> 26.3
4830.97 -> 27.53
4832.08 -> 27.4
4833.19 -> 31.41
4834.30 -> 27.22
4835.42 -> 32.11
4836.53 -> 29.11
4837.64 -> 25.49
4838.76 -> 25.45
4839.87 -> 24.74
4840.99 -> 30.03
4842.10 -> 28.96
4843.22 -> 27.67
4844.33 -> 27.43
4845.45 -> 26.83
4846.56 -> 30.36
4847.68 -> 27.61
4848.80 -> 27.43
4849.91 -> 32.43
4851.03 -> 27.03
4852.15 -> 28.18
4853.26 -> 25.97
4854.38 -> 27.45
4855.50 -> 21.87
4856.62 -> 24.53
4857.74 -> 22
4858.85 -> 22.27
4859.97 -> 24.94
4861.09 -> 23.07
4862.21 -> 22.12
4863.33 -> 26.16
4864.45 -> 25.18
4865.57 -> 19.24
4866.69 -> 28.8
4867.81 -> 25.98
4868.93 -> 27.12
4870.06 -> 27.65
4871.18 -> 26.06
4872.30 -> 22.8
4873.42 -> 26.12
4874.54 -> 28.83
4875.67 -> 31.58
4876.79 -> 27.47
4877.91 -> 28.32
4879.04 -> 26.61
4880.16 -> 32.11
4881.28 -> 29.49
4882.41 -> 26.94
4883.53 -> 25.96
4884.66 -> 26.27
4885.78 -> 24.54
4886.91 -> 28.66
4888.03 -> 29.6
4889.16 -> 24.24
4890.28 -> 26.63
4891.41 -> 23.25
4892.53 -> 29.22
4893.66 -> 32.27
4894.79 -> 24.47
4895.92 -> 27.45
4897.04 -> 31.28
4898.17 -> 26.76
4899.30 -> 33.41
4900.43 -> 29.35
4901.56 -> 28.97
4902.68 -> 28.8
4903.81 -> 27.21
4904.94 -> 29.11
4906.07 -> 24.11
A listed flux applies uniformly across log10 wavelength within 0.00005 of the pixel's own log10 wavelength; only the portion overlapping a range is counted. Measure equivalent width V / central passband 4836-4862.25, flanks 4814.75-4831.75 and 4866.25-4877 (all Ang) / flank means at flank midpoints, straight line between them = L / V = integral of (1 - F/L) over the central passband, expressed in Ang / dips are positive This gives 1.35 Ang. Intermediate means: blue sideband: 28.6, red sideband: 27.2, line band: 26.5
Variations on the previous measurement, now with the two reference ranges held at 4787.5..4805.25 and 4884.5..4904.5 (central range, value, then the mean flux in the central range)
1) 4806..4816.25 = -1.14 Ang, 30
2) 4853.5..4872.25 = 2.03 Ang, 24.6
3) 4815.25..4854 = -1.44 Ang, 28.3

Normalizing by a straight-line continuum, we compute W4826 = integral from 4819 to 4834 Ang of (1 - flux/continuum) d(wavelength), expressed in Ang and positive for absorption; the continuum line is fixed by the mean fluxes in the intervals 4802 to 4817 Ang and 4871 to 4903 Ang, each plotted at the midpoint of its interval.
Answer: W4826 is 0.6 Ang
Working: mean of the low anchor 29.4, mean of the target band 27.9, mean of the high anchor 27.9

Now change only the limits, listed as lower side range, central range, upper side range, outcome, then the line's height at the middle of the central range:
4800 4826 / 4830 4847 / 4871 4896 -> 0.3 Ang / 28.6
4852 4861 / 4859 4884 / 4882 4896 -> -0.8 Ang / 25.6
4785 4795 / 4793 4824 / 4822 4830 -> -2.2 Ang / 27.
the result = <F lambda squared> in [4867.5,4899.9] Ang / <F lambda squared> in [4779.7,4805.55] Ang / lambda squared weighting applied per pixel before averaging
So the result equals 1.1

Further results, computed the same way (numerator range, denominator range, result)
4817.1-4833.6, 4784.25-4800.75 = 1.07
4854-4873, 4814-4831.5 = 0.87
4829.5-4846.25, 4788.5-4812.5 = 1.02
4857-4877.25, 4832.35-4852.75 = 0.91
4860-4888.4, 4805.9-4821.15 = 0.90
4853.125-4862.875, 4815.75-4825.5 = 0.80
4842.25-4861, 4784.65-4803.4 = 1.01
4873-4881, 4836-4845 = 1.07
